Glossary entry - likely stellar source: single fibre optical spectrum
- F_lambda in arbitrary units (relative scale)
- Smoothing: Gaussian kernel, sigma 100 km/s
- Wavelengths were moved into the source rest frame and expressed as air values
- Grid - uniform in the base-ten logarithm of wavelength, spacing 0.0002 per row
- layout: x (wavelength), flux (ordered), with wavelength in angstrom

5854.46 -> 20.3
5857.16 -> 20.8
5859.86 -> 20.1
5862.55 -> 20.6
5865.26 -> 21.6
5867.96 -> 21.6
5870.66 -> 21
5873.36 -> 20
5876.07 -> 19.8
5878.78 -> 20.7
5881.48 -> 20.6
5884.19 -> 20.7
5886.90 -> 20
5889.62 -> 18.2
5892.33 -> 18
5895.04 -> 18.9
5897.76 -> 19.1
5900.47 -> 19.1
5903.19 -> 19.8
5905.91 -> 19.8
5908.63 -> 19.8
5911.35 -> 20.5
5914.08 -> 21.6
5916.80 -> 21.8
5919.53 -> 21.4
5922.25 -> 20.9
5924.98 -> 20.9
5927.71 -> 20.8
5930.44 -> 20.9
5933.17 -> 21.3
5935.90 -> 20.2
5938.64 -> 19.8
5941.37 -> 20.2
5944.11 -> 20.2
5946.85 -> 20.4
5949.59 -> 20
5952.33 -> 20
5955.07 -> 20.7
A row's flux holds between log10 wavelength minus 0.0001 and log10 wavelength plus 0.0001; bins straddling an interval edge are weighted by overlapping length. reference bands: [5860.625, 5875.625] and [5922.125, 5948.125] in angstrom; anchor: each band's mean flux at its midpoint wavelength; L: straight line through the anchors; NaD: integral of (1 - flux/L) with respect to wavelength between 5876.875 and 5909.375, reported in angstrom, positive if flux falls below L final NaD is 1.9 angstrom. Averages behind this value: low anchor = 20.9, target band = 19.6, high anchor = 20.5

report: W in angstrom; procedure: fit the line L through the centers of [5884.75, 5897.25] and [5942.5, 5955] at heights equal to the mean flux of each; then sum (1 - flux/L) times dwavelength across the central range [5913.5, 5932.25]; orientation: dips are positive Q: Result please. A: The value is -1.5 angstrom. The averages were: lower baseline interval 18.9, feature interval 21.2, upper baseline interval 20.2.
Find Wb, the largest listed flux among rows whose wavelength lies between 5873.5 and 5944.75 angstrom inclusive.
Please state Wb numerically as 21.8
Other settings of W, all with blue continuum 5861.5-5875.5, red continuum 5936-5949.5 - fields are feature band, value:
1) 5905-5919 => -0.22 angstrom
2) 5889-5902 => 1.21 angstrom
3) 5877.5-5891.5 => 0.52 angstrom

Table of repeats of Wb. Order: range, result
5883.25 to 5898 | 20.7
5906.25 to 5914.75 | 21.6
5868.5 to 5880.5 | 21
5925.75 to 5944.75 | 21.3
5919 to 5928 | 21.4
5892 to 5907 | 19.8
